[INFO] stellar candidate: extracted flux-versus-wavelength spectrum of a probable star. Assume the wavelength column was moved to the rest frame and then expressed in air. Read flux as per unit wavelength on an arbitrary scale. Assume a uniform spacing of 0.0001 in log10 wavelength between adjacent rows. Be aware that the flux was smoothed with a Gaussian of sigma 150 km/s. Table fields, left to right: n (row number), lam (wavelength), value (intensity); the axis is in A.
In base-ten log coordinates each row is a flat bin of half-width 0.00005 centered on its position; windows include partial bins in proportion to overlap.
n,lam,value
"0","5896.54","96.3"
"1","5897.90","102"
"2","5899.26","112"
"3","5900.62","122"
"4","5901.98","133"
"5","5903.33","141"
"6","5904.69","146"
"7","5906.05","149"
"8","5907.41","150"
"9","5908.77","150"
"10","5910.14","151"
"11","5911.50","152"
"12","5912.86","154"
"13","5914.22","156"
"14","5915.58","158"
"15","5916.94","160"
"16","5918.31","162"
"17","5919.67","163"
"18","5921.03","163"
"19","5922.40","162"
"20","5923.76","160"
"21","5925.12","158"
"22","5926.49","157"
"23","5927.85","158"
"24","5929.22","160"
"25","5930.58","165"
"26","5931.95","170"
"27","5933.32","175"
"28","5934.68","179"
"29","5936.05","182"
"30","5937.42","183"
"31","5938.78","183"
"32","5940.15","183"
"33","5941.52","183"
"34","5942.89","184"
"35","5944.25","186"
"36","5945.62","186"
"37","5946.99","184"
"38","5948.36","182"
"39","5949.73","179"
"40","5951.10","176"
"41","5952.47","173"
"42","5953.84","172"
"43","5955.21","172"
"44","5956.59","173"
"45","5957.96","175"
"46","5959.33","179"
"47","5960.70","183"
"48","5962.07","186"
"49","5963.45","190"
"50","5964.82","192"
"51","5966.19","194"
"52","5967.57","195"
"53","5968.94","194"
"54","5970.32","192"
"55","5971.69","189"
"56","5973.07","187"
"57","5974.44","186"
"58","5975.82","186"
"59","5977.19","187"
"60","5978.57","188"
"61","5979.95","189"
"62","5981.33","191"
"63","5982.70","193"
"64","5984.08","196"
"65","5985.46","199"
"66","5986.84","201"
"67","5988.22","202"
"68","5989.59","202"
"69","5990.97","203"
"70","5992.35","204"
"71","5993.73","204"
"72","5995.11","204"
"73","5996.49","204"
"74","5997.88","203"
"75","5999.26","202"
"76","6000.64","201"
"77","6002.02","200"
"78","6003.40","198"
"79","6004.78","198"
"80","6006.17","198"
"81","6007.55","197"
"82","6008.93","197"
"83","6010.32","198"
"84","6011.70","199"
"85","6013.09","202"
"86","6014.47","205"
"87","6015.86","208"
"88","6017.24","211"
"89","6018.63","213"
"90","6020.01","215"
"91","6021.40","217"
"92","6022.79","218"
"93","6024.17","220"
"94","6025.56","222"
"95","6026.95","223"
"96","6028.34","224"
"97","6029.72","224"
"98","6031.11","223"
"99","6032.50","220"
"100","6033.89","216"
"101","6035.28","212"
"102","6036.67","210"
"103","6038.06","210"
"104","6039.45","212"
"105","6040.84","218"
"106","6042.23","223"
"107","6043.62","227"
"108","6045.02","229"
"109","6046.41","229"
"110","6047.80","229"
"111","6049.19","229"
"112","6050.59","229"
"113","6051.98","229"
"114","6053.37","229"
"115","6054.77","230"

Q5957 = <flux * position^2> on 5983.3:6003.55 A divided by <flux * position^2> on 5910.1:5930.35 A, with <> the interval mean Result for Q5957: 1.3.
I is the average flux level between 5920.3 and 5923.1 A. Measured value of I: 163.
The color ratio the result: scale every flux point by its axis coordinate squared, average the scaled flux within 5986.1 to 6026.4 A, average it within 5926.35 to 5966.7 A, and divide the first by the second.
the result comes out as 1.17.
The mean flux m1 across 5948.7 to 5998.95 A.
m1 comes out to 190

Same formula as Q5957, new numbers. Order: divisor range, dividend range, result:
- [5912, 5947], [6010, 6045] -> 1.31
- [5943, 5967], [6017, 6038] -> 1.23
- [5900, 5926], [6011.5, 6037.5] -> 1.47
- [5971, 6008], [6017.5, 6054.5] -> 1.14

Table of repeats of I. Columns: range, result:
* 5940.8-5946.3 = 185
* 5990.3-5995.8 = 204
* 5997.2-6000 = 203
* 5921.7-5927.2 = 159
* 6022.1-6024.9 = 219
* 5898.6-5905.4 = 131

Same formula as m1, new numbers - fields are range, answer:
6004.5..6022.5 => 205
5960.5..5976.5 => 190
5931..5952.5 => 181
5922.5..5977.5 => 179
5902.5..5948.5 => 165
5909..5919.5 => 156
